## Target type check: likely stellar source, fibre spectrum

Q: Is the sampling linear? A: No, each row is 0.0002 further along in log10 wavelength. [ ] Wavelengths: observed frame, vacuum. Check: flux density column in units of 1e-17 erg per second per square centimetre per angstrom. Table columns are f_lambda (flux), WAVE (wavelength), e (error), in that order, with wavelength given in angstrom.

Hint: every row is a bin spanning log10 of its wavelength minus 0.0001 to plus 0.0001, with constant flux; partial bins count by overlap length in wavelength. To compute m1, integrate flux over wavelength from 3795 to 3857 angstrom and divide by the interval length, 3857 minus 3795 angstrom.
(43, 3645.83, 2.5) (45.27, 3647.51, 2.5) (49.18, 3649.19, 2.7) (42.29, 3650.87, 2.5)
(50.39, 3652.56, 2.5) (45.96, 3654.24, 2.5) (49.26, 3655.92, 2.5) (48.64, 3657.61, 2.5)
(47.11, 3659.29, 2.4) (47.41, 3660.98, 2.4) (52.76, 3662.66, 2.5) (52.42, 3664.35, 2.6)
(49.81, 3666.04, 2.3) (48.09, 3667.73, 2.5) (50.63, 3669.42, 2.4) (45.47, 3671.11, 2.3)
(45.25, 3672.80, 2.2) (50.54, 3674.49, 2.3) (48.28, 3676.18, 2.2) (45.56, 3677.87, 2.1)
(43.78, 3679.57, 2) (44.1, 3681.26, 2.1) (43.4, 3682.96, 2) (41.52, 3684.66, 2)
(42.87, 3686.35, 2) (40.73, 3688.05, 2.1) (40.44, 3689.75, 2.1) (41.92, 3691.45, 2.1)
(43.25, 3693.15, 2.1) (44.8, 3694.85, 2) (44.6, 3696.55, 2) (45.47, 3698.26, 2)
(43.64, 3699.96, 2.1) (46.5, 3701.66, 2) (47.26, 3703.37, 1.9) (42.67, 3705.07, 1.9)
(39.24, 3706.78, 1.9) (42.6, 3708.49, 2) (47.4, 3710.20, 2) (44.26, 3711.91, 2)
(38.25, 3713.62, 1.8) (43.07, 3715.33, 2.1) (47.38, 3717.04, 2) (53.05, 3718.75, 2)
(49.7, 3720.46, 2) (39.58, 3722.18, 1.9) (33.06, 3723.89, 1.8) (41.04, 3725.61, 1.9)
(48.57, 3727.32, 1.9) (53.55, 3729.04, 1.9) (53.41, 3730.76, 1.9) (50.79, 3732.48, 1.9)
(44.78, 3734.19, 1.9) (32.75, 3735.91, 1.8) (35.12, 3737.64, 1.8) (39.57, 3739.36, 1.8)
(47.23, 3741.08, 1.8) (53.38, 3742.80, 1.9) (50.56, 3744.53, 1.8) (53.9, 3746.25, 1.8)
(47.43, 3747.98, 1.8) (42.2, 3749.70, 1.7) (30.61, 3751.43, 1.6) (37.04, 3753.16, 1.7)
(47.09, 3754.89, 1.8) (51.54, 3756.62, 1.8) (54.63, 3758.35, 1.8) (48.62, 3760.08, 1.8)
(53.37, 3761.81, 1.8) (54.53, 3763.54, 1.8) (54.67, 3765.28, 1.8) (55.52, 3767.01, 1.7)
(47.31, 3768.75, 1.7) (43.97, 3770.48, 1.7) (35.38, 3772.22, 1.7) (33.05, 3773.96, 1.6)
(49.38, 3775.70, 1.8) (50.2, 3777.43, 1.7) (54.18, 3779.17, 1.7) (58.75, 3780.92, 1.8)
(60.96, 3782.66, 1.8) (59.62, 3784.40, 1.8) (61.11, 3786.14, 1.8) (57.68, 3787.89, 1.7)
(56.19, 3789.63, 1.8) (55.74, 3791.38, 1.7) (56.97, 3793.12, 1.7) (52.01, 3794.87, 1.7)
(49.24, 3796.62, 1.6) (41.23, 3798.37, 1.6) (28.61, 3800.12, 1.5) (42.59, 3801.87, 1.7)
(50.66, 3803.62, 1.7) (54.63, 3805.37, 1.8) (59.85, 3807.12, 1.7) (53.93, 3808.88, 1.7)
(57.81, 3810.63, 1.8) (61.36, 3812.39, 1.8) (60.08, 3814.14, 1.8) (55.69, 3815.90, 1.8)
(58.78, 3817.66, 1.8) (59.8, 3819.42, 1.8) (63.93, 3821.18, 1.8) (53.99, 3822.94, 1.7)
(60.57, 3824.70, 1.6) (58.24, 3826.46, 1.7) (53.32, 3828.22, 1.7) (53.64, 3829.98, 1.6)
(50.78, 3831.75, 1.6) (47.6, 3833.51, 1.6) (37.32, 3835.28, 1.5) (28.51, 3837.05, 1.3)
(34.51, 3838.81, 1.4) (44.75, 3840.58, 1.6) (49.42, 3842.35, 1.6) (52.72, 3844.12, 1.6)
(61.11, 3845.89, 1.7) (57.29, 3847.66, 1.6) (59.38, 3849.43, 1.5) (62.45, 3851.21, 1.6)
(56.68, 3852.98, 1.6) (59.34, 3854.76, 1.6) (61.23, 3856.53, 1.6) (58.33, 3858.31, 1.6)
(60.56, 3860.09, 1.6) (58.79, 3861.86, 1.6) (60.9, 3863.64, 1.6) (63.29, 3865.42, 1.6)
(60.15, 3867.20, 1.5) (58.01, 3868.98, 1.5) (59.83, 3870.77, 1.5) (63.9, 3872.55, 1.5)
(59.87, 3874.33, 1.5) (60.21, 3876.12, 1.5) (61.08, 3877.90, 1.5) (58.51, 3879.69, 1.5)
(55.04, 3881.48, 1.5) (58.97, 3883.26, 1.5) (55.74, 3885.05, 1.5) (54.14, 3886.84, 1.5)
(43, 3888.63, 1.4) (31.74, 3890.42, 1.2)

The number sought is 52.5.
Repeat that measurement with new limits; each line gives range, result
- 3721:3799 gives 48.4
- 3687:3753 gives 44.2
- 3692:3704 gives 45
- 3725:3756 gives 45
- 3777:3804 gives 52.3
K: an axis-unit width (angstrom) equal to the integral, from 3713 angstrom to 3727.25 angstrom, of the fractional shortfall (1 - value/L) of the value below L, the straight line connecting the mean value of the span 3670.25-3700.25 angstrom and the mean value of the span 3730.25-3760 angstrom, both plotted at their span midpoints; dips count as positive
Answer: 0.4 angstrom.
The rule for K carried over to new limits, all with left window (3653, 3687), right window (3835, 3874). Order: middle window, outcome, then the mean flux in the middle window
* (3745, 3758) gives 1.52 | 44.9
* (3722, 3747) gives 2.39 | 45.3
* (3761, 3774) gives 0.85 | 48.1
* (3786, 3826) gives -0.89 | 54.4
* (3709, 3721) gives 0.79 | 46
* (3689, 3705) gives 1.40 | 44.2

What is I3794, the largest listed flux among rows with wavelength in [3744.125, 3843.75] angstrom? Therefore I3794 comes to 63.93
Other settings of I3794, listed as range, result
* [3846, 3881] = 63.9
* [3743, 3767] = 54.67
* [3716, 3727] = 53.05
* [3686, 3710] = 47.26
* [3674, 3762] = 54.63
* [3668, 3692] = 50.63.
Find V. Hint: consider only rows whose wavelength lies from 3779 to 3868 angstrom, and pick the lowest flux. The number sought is 28.51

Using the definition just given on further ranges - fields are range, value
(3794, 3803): 28.61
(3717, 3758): 30.61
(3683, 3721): 38.25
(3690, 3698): 41.92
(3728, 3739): 32.75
